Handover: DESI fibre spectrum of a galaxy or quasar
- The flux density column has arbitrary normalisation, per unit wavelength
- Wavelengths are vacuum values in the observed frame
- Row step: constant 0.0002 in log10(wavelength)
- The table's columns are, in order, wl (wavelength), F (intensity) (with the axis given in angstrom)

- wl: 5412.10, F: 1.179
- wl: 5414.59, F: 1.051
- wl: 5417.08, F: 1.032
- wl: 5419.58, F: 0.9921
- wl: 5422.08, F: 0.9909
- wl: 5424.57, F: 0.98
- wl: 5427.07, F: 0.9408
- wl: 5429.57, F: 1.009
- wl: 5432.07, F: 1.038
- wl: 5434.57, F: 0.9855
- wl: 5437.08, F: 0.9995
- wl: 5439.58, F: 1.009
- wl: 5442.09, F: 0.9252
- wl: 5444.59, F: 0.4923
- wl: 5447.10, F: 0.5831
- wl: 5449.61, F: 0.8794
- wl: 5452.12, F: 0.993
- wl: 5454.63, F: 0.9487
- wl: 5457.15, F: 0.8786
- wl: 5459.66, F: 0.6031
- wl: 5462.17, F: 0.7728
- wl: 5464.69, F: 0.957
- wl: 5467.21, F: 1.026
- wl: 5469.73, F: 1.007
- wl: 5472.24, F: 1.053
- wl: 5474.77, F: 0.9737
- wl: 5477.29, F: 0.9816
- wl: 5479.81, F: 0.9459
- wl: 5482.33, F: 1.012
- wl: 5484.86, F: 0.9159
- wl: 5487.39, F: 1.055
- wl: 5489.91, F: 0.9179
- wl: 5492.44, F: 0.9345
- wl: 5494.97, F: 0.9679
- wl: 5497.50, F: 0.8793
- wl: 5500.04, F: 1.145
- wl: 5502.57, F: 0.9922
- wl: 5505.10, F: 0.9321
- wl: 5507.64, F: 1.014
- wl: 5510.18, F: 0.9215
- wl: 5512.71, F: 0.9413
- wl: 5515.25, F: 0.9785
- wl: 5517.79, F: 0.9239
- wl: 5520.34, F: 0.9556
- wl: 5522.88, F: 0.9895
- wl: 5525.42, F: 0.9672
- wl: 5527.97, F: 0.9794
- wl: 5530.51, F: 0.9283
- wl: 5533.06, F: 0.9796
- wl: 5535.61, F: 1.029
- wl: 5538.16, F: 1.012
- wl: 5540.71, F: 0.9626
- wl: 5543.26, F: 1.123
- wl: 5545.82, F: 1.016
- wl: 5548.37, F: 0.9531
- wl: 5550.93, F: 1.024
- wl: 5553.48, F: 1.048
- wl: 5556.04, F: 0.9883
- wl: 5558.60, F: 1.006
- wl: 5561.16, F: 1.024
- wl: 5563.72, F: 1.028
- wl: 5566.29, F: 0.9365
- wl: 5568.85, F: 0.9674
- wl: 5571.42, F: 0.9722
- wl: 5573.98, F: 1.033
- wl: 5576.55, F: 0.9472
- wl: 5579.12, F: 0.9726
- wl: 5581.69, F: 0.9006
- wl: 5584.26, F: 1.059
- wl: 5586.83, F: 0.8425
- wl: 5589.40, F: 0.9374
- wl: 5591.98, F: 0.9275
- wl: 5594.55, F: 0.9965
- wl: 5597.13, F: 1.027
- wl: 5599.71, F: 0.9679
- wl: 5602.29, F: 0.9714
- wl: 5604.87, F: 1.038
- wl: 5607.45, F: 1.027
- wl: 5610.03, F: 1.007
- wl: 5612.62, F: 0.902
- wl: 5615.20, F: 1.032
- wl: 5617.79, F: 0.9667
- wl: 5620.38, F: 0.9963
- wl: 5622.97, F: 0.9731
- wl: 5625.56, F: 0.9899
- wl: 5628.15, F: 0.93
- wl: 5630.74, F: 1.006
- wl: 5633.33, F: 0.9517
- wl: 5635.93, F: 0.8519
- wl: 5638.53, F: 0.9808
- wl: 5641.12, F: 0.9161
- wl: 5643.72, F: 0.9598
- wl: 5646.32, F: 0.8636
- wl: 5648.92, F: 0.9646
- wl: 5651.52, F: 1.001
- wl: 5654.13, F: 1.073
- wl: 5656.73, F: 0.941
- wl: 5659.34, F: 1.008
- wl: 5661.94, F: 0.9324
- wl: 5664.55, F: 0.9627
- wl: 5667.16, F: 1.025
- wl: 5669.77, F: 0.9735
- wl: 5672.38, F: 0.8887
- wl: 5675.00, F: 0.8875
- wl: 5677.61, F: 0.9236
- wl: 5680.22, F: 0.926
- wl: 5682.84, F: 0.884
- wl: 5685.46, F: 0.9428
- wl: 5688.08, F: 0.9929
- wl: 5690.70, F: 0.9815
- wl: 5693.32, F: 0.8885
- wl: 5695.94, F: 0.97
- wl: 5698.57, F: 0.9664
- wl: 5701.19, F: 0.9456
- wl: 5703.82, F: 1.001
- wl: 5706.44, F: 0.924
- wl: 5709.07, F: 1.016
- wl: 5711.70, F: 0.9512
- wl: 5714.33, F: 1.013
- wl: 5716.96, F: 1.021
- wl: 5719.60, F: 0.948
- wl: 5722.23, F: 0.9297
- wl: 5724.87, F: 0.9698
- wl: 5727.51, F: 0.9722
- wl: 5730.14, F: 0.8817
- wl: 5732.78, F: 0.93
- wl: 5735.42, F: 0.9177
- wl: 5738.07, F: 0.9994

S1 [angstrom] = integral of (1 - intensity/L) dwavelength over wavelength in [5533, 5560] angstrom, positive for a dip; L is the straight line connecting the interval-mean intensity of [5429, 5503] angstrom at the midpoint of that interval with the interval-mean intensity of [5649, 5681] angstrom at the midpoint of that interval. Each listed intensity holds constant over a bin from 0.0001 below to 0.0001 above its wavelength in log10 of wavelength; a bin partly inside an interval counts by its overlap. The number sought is -2.1 angstrom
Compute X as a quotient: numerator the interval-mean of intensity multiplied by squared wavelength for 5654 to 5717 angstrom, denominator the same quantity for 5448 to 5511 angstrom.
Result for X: 1.1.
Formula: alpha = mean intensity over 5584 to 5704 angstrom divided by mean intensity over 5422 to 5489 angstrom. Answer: 1.0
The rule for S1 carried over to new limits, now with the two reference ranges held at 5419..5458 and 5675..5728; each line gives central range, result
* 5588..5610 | -1.1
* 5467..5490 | -1.8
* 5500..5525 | -1.2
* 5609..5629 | -0.7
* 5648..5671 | -0.9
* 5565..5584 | -0.6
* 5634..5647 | 0.4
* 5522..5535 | -0.6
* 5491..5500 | -0.3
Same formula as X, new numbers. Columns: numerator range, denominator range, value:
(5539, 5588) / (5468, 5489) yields 1.03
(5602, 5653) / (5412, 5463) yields 1.13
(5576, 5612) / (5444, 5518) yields 1.09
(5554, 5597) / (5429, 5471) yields 1.15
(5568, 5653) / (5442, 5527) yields 1.09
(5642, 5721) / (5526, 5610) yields 1.01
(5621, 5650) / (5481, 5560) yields 1.00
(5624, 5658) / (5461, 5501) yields 1.04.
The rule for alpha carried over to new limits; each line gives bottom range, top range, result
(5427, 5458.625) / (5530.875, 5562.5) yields 1.13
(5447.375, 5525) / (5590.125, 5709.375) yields 1.02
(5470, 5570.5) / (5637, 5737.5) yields 0.97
